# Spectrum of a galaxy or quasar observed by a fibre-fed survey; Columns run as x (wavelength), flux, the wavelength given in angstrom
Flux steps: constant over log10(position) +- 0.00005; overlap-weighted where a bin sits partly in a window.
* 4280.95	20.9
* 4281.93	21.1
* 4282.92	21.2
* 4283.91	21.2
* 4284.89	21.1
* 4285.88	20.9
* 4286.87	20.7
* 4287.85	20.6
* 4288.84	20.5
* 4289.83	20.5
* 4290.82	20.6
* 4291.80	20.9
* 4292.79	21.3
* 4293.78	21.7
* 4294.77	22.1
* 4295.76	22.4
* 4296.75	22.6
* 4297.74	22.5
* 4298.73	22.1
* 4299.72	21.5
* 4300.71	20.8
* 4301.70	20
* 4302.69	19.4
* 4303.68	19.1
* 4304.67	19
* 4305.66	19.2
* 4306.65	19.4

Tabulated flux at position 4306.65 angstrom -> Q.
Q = 19.4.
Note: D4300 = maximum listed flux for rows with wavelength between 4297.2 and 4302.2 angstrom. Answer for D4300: 22.5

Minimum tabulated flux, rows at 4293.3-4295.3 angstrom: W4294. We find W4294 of 21.7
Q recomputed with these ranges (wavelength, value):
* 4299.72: 21.5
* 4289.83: 20.5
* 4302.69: 19.4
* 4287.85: 20.6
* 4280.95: 20.9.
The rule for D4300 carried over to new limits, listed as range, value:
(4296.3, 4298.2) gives 22.6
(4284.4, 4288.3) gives 21.1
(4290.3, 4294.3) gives 21.7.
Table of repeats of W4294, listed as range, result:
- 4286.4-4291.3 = 20.5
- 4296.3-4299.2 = 22.1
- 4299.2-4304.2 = 19.1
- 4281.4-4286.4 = 20.9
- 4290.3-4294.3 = 20.6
